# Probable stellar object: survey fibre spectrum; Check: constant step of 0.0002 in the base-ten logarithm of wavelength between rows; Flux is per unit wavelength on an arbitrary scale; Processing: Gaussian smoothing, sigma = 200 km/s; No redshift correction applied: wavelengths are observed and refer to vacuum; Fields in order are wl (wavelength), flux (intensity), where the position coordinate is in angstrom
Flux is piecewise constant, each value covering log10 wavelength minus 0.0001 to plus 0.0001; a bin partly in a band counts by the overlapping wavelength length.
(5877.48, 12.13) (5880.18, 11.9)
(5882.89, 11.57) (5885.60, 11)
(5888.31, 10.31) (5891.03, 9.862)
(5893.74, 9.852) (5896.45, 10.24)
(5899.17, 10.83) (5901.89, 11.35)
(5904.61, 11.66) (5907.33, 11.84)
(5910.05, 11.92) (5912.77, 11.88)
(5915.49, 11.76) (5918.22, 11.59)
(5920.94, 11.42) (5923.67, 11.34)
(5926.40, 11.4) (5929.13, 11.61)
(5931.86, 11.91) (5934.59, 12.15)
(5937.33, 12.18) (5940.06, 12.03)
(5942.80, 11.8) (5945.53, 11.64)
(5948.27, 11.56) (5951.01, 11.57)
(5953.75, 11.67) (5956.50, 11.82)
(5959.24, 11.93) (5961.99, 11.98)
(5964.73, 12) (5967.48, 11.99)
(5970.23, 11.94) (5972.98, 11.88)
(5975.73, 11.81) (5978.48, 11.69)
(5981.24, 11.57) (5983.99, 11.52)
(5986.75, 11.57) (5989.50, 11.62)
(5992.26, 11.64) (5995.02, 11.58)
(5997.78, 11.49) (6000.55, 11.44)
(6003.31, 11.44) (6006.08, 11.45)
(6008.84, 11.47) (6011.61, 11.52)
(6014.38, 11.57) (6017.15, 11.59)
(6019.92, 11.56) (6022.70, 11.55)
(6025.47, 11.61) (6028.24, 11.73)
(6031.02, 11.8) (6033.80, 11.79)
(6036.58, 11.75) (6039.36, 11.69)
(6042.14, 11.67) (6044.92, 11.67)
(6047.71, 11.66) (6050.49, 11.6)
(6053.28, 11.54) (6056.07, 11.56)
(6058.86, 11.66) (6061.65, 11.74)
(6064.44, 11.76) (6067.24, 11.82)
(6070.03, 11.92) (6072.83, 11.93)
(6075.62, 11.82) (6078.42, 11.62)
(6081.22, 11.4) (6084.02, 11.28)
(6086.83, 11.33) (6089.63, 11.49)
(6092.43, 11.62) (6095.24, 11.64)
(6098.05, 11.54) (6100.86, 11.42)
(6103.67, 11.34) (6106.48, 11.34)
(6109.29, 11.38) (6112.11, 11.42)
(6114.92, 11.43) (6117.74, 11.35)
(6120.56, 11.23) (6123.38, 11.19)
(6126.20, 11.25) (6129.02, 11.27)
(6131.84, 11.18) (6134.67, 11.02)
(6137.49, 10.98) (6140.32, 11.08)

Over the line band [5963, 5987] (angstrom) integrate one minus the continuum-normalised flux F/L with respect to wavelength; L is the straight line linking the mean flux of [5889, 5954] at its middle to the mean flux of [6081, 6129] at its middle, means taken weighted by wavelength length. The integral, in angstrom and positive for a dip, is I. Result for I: -0.8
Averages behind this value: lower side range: 11.4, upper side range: 11.4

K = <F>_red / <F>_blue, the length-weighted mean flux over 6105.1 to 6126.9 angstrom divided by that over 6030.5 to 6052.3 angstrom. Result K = 0.97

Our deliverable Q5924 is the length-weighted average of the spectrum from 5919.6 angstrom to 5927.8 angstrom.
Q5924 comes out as 11.4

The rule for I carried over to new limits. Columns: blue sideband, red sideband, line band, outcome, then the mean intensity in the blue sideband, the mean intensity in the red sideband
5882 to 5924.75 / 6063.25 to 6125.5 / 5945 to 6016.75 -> -2.4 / 11.1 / 11.5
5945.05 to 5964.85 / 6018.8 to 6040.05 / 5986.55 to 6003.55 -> 0.3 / 11.8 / 11.7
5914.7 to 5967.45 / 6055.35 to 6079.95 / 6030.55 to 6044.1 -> 0.0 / 11.8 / 11.8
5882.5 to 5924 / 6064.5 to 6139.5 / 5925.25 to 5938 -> -0.8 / 11.1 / 11.4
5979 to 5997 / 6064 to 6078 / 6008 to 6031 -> 0.2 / 11.6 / 11.8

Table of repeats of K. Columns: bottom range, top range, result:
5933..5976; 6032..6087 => 0.98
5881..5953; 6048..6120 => 1.01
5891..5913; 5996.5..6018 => 1.04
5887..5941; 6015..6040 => 1.03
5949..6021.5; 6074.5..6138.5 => 0.97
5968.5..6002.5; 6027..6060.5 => 1.00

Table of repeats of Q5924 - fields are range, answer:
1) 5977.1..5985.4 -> 11.6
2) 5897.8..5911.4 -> 11.5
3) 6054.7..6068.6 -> 11.7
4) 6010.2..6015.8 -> 11.5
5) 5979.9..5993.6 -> 11.6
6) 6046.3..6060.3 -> 11.6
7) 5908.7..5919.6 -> 11.8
